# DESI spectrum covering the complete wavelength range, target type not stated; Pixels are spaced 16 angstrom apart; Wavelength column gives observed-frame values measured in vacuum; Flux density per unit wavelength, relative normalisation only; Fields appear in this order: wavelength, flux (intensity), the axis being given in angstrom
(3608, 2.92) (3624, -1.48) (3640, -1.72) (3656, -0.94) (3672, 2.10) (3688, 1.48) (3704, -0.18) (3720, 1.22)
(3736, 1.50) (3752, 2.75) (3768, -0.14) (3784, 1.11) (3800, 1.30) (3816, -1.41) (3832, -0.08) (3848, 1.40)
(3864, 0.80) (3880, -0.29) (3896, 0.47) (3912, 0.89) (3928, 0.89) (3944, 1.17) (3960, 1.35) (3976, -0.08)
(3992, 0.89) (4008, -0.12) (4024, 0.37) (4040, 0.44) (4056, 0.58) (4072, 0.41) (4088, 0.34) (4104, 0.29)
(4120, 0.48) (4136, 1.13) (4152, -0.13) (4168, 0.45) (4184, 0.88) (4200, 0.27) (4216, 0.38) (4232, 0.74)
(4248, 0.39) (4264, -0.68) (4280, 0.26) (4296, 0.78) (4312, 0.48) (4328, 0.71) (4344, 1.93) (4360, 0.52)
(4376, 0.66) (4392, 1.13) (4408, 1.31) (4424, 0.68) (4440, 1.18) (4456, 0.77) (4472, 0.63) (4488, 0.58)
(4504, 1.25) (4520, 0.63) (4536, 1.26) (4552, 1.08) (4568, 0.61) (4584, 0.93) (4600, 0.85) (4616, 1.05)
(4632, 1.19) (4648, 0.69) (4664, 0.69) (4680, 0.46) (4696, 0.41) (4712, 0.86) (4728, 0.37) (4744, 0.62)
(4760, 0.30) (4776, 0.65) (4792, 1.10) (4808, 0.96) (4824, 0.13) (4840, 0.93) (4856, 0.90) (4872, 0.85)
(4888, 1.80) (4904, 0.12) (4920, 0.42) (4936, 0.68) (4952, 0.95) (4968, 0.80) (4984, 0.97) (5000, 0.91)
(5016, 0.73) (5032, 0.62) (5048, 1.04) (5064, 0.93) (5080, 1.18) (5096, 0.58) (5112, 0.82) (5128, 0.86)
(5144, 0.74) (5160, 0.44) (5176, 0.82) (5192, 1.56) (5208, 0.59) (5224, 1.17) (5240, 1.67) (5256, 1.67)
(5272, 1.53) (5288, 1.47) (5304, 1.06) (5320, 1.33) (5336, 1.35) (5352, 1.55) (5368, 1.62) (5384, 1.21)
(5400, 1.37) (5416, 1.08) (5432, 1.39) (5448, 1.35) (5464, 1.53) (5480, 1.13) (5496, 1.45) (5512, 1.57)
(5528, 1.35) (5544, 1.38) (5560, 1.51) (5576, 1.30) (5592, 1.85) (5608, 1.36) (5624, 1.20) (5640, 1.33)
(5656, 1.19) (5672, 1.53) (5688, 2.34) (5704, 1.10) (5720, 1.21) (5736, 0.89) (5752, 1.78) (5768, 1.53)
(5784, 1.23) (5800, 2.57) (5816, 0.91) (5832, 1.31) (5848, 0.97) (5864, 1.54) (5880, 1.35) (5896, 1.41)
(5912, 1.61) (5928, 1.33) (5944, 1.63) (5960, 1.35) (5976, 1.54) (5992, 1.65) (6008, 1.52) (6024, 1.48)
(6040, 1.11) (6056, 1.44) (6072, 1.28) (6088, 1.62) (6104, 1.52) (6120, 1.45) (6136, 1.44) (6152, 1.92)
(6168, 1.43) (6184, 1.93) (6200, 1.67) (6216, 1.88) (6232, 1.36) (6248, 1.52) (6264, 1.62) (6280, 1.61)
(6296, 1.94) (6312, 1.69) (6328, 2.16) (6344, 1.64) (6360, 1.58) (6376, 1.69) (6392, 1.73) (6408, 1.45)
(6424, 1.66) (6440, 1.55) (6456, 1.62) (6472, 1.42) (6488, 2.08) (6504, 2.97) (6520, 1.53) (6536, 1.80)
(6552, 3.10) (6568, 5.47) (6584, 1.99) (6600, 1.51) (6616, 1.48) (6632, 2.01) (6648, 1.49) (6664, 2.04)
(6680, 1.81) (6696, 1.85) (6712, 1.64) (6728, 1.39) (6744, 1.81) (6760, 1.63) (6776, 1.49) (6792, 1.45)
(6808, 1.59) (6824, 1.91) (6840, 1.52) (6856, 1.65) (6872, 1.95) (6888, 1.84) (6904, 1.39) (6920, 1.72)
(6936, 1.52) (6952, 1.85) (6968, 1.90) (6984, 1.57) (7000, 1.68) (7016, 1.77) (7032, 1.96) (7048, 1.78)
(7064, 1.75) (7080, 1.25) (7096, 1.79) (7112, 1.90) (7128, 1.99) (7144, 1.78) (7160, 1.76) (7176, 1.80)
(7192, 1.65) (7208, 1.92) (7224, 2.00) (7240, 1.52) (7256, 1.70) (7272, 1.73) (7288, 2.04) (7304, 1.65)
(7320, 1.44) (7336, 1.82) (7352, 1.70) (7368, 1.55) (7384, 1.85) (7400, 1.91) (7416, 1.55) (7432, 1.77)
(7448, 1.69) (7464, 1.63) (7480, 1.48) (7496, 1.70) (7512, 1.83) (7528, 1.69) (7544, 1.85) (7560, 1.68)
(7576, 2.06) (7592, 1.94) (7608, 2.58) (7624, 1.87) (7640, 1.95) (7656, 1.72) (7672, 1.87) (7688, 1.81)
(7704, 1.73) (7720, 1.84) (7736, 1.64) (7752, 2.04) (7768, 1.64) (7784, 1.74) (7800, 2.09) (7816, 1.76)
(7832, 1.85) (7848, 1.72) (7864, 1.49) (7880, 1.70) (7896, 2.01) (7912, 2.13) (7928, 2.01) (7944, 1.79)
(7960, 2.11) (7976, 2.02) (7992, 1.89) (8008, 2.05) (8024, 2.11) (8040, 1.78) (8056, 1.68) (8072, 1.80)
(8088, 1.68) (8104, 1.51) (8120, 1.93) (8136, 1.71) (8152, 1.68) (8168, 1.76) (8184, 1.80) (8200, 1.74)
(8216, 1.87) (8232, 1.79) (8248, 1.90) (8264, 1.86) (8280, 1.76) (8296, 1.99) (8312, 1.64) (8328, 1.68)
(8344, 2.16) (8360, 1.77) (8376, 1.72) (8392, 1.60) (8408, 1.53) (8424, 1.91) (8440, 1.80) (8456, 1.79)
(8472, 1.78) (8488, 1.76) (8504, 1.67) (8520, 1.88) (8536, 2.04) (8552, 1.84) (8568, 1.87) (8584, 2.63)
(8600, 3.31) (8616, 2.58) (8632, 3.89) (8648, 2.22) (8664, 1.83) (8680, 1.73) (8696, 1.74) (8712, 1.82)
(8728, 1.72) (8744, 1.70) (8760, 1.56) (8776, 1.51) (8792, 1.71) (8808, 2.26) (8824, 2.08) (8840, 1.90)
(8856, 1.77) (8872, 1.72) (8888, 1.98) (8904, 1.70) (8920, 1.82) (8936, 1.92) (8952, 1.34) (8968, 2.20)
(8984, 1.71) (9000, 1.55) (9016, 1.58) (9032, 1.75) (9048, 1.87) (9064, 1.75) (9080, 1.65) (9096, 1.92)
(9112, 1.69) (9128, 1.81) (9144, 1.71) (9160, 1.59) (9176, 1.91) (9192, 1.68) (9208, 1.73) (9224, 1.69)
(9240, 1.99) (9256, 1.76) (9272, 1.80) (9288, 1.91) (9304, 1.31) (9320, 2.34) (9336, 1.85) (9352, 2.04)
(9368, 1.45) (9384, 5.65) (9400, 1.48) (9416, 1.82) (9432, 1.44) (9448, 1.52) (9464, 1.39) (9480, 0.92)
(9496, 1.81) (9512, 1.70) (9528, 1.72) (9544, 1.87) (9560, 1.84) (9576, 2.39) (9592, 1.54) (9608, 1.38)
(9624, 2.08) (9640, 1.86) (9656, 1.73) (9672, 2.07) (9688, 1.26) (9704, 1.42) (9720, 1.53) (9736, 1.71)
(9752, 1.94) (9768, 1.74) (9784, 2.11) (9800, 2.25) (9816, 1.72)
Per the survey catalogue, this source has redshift 0.31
